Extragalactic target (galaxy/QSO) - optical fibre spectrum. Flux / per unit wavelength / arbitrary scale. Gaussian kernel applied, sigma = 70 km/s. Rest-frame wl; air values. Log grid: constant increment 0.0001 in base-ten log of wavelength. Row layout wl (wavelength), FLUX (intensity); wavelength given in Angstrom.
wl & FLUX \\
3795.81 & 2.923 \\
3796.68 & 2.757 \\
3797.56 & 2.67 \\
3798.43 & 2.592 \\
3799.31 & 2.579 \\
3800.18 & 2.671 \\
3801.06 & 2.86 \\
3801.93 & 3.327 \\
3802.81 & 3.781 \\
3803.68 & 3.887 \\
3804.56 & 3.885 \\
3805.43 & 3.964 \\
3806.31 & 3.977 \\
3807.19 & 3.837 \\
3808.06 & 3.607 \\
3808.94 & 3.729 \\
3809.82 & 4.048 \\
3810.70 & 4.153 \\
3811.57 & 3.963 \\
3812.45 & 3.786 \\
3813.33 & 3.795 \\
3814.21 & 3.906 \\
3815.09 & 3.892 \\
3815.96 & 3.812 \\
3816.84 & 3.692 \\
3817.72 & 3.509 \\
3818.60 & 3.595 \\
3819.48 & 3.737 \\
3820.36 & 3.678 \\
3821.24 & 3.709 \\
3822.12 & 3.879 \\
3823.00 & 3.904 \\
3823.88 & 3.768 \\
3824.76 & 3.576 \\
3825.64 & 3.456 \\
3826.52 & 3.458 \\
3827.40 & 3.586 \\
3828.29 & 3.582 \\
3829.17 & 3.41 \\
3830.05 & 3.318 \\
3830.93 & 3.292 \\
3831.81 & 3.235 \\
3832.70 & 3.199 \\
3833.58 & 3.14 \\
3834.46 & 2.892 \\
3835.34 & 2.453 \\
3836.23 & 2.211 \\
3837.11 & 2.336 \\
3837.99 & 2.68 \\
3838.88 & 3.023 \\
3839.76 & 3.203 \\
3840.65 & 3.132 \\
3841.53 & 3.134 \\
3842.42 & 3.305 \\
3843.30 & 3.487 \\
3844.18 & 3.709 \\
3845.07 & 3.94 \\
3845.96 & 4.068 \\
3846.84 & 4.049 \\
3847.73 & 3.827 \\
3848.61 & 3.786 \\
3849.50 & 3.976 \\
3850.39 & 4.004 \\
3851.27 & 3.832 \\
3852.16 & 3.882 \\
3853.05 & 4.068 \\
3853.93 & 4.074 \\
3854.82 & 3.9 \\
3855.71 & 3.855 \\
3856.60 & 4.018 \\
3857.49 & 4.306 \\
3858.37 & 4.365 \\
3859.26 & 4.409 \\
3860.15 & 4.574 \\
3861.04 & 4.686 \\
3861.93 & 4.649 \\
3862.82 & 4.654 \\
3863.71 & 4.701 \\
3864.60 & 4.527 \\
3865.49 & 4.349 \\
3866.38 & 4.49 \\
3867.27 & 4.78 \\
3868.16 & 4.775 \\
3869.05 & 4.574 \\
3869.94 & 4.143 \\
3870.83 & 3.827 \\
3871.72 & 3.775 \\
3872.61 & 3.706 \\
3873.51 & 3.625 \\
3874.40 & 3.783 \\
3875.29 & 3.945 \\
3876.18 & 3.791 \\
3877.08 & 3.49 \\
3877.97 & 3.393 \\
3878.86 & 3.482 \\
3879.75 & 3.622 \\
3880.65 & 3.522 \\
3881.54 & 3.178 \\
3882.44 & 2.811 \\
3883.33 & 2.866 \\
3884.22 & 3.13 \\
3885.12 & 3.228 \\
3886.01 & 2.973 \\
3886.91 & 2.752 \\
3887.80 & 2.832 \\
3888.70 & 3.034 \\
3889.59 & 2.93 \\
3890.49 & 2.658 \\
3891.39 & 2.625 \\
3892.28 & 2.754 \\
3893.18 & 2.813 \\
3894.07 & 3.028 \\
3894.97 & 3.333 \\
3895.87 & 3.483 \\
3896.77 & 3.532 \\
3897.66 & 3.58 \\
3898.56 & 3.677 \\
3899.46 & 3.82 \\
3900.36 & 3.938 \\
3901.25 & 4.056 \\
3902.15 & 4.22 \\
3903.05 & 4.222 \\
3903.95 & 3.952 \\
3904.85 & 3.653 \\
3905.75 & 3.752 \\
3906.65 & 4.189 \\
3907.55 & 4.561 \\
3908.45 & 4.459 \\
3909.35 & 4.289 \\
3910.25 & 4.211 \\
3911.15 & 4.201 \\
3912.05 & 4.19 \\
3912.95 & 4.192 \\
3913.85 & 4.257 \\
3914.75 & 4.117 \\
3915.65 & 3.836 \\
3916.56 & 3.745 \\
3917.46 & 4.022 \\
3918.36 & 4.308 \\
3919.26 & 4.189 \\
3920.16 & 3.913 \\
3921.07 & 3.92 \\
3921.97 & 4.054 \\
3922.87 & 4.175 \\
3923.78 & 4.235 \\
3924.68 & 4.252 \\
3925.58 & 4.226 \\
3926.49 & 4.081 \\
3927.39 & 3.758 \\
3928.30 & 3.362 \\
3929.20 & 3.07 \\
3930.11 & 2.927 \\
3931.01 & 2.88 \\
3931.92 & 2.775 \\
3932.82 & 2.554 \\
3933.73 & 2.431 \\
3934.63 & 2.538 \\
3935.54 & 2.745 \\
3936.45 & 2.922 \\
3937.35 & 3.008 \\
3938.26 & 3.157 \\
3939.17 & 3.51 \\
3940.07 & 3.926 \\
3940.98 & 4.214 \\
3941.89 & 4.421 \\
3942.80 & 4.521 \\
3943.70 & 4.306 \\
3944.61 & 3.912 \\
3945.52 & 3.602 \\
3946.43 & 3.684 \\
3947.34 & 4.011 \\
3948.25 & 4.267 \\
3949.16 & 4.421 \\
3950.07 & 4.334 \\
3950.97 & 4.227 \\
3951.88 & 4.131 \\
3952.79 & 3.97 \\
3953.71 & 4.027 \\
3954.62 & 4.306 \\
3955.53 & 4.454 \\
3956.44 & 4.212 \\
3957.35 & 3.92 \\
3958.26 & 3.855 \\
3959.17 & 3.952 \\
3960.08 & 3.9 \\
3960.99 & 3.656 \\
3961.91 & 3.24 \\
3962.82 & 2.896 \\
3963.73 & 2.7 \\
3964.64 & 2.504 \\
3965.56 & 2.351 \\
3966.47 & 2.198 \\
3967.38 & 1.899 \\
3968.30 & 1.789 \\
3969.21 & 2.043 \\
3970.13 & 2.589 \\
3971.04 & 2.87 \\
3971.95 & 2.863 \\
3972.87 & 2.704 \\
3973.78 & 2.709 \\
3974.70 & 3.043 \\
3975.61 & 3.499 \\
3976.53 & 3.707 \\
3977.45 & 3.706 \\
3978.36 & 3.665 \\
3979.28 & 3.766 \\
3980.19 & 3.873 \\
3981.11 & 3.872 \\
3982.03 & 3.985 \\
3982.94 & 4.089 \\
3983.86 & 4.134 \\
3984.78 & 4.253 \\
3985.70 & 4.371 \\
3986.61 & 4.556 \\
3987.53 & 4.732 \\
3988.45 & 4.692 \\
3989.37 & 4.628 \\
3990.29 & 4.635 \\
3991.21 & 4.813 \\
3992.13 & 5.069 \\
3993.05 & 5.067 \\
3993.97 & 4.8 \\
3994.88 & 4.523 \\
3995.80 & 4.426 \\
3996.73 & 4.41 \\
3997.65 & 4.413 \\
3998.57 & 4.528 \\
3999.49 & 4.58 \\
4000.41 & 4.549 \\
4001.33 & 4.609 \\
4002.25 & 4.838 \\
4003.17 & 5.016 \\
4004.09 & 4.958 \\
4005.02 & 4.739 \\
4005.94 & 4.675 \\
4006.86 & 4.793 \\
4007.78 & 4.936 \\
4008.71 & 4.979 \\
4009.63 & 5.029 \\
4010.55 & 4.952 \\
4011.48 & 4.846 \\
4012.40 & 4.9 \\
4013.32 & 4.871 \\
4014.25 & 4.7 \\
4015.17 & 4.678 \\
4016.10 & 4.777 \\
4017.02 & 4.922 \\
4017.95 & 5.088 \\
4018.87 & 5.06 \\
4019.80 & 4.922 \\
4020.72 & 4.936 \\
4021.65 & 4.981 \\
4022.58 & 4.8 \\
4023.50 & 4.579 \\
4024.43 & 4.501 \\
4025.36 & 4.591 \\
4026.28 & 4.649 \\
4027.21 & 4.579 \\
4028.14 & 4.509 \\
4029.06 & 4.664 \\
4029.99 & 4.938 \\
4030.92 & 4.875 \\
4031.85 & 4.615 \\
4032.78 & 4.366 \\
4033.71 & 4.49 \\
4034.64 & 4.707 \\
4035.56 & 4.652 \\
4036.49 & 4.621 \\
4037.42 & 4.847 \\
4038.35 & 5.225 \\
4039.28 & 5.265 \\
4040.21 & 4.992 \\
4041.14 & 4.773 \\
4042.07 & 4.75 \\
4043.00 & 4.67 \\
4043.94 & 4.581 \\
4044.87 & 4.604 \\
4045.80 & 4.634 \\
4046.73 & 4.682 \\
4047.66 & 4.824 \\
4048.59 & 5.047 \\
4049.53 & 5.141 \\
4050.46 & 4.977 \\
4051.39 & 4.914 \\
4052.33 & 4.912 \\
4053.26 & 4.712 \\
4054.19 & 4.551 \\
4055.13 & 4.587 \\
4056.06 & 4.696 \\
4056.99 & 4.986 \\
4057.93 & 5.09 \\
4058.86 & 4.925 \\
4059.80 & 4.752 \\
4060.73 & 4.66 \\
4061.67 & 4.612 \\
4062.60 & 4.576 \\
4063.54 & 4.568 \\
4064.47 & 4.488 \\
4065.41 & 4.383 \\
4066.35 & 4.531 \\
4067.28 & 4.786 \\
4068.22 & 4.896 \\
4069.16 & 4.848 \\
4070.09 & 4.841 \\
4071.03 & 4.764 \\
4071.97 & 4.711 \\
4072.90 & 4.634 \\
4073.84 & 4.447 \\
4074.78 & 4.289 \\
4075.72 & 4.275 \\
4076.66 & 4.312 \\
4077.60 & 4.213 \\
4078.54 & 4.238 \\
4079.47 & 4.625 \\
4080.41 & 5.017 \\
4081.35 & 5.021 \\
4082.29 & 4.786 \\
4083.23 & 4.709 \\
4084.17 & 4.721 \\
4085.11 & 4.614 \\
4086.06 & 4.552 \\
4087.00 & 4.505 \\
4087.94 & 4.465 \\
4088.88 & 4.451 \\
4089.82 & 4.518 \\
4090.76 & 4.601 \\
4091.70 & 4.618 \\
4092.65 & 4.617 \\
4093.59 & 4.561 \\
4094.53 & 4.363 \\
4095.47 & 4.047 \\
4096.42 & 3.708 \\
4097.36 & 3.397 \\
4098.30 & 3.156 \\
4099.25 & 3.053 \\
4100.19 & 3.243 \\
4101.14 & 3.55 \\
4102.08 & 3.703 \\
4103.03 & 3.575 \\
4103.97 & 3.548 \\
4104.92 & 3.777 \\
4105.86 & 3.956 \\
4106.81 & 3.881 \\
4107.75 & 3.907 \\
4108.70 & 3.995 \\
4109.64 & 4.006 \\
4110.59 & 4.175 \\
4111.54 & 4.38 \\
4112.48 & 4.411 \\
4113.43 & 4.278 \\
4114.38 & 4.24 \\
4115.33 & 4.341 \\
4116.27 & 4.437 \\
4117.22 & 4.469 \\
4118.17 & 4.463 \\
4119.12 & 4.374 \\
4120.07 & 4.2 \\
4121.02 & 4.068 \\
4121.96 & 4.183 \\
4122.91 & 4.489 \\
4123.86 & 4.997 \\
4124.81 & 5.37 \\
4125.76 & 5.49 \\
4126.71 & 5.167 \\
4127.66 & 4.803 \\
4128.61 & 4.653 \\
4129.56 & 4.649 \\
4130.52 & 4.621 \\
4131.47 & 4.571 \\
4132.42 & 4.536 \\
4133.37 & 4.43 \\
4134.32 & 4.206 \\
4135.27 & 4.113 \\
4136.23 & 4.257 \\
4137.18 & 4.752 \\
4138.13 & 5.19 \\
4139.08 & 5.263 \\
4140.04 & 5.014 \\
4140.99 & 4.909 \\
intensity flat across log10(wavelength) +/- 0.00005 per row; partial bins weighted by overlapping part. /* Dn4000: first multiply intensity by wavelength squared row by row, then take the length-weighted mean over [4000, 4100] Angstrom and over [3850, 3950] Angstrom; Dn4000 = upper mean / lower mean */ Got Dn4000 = 1.33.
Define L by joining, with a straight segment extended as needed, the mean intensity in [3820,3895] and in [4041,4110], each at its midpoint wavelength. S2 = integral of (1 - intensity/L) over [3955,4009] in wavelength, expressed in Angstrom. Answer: 2.3 Angstrom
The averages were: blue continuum 3.6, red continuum 4.45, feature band 3.92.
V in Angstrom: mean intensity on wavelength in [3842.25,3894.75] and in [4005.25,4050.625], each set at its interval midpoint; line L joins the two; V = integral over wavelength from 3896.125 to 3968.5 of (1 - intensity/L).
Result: 7.6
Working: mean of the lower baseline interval 3.75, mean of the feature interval 3.72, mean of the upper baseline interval 4.8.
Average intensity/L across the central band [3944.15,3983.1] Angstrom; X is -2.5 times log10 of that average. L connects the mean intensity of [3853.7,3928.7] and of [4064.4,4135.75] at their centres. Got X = 0.16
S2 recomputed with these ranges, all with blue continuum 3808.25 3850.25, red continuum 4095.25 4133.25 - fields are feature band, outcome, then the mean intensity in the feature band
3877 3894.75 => 2.9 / 3.05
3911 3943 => 0.6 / 3.67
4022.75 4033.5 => -1.7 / 4.63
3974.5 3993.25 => -1.5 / 4.2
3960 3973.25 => 4.1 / 2.64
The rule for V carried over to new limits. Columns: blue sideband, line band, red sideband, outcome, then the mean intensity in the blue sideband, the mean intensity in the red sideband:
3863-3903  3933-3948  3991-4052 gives 2.0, 3.59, 4.78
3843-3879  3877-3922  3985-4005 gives 6.7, 4.09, 4.67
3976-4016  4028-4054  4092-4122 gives -2.8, 4.54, 4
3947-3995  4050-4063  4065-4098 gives -1.3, 3.74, 4.51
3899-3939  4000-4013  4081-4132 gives -2.7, 3.75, 4.3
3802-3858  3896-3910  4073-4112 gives -0.8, 3.62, 4.19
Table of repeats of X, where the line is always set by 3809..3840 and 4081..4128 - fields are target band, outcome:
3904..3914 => -0.128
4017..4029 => -0.181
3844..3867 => -0.180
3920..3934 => 0.063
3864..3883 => -0.083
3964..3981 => 0.321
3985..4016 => -0.190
